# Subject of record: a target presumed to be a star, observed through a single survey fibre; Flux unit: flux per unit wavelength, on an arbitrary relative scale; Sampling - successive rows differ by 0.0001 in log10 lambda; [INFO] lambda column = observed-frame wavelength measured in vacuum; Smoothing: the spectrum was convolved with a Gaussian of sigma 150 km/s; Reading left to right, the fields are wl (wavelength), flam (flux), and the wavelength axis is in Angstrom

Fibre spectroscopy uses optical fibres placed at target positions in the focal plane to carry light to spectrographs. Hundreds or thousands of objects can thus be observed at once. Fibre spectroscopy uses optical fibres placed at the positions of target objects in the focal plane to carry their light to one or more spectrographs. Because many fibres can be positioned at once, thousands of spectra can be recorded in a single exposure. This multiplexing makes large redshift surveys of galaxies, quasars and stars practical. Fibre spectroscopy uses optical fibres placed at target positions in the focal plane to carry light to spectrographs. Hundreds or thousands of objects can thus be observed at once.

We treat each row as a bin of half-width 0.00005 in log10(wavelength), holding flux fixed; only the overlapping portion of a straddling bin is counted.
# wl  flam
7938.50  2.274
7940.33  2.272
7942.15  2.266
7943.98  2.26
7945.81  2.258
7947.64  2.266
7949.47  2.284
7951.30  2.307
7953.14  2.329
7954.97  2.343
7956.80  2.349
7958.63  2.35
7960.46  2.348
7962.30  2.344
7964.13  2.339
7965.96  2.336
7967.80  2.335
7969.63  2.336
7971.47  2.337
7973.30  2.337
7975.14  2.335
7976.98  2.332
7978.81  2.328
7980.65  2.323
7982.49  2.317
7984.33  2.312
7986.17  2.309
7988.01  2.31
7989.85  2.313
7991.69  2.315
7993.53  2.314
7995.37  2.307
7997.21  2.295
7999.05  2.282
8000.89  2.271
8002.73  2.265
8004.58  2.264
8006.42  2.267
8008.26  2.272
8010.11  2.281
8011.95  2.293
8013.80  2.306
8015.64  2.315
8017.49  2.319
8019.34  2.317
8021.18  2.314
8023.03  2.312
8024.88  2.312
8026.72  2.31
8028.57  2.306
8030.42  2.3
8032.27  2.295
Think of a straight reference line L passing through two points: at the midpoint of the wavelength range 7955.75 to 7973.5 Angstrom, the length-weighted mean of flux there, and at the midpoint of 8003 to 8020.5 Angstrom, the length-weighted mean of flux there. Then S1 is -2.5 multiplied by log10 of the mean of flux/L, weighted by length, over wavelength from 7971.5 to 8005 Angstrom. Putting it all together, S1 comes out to 0.004 mag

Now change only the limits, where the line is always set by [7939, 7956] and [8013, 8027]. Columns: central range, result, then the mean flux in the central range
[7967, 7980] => -0.02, 2.33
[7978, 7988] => -0.01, 2.31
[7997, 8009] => 0.02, 2.27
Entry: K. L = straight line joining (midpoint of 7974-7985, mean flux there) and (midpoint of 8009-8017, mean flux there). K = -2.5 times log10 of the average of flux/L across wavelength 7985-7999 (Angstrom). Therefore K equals 0.00 mag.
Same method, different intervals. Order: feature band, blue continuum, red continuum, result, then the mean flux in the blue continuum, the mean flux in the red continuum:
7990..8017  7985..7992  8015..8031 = 0.01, 2.31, 2.31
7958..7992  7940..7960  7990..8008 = -0.02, 2.3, 2.29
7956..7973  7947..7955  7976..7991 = -0.02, 2.3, 2.32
